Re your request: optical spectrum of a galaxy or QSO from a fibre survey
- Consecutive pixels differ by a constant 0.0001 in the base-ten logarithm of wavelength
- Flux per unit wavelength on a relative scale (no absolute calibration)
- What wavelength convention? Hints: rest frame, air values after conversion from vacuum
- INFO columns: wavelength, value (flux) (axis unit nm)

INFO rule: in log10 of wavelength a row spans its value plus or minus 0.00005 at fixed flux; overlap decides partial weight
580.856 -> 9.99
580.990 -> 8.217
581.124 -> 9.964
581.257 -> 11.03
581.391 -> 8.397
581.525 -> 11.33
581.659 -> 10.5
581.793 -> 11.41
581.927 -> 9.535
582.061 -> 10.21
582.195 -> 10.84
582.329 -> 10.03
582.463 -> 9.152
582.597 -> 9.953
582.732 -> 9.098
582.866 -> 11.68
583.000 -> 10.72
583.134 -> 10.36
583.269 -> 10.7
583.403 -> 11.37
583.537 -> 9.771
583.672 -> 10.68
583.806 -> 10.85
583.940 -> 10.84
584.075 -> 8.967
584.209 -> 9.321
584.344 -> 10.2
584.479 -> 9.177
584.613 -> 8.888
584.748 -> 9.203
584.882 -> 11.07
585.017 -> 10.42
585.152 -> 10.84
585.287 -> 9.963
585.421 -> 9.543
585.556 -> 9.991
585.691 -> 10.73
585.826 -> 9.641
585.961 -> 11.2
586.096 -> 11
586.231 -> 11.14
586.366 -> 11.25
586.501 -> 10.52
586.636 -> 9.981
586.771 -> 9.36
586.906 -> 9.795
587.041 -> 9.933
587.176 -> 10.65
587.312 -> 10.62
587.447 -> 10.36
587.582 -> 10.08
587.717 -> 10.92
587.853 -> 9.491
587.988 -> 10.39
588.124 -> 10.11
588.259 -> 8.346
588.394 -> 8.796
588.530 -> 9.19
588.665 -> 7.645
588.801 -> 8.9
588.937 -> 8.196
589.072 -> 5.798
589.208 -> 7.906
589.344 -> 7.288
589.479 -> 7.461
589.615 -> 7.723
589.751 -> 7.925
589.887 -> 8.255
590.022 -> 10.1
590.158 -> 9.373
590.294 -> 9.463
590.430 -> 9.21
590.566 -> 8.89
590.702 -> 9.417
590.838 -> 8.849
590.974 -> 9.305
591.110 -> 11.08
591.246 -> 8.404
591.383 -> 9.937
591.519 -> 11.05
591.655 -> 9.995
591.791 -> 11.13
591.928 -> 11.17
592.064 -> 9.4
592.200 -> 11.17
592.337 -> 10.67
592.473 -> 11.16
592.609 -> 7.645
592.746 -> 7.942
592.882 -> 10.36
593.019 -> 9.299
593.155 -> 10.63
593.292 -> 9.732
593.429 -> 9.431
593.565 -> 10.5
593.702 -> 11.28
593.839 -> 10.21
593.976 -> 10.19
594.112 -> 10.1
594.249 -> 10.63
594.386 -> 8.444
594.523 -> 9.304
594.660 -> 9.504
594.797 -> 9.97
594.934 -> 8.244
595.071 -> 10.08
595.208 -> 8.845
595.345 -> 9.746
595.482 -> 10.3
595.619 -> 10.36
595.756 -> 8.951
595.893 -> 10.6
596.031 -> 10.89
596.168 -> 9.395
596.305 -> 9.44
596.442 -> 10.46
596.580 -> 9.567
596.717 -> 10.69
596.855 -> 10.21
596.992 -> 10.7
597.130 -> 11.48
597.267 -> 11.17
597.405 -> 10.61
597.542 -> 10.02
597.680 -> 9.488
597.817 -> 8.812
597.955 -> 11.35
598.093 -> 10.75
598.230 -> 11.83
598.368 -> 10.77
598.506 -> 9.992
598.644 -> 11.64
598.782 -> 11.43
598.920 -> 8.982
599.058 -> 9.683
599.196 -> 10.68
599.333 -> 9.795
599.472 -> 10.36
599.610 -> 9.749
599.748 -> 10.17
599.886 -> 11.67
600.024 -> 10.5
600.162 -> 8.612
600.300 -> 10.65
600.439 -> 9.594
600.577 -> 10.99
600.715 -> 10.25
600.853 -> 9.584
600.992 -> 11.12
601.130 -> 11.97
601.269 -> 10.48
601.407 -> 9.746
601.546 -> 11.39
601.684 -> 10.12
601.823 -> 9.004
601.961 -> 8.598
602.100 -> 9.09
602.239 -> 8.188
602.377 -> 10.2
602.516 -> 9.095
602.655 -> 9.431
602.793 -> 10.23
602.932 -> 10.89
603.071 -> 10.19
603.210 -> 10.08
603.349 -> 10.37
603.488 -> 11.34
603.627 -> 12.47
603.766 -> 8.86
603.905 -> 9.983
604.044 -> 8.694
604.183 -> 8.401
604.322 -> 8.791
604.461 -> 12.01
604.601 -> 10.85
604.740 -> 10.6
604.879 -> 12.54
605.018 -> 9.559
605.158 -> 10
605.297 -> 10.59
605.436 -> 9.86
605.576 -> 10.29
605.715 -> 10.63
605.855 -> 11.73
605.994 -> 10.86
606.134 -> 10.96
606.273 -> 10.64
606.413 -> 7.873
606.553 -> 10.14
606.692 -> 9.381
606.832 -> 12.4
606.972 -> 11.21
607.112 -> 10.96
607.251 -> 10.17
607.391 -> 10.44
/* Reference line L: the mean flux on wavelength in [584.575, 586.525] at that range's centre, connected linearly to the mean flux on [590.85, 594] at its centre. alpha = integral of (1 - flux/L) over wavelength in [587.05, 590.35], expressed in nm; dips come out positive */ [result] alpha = 0.41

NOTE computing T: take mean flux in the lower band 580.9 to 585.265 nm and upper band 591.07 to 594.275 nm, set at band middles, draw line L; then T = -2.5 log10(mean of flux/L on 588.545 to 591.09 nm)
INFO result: 0.19 mag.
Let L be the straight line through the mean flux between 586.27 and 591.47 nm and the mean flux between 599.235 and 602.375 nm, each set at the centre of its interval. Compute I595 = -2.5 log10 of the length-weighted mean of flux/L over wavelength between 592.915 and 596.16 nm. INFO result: -0.025 mag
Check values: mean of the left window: 9.25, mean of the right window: 10.1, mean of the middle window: 9.87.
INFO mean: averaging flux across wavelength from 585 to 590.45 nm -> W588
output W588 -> 9.49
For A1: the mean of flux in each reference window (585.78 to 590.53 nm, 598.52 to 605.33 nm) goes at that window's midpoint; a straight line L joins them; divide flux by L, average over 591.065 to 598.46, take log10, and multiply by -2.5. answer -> -0.04 mag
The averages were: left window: 9.37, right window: 10.2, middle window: 10.1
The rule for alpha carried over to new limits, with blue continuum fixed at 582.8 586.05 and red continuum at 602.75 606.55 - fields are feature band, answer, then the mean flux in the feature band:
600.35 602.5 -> 0.07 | 10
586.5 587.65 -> 0.02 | 10.1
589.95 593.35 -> 0.16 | 9.81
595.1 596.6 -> 0.06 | 9.88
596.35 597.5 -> -0.03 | 10.6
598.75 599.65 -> 0.02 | 10.1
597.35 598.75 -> -0.03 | 10.6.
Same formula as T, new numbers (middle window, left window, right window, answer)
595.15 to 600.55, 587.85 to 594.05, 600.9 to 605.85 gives -0.049 mag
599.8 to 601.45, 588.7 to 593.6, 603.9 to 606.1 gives -0.045 mag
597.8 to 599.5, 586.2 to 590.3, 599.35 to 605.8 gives -0.064 mag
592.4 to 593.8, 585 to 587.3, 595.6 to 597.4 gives 0.055 mag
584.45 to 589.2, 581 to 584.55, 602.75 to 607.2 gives 0.049 mag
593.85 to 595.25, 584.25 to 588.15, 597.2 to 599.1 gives 0.090 mag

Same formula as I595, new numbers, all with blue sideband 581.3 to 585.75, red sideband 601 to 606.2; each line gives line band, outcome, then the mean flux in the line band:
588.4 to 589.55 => 0.284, 7.85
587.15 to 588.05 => -0.016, 10.3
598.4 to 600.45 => -0.004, 10.3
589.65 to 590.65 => 0.136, 9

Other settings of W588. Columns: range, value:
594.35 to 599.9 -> 10.1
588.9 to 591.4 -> 8.64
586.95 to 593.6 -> 9.41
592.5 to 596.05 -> 9.74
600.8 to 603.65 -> 10.1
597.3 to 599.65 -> 10.4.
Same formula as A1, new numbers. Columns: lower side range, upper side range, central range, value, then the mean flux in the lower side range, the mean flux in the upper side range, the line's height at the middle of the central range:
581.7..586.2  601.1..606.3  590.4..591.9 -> 0.05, 10.2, 10.2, 10.2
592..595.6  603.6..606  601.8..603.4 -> 0.07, 9.81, 10.3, 10.2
